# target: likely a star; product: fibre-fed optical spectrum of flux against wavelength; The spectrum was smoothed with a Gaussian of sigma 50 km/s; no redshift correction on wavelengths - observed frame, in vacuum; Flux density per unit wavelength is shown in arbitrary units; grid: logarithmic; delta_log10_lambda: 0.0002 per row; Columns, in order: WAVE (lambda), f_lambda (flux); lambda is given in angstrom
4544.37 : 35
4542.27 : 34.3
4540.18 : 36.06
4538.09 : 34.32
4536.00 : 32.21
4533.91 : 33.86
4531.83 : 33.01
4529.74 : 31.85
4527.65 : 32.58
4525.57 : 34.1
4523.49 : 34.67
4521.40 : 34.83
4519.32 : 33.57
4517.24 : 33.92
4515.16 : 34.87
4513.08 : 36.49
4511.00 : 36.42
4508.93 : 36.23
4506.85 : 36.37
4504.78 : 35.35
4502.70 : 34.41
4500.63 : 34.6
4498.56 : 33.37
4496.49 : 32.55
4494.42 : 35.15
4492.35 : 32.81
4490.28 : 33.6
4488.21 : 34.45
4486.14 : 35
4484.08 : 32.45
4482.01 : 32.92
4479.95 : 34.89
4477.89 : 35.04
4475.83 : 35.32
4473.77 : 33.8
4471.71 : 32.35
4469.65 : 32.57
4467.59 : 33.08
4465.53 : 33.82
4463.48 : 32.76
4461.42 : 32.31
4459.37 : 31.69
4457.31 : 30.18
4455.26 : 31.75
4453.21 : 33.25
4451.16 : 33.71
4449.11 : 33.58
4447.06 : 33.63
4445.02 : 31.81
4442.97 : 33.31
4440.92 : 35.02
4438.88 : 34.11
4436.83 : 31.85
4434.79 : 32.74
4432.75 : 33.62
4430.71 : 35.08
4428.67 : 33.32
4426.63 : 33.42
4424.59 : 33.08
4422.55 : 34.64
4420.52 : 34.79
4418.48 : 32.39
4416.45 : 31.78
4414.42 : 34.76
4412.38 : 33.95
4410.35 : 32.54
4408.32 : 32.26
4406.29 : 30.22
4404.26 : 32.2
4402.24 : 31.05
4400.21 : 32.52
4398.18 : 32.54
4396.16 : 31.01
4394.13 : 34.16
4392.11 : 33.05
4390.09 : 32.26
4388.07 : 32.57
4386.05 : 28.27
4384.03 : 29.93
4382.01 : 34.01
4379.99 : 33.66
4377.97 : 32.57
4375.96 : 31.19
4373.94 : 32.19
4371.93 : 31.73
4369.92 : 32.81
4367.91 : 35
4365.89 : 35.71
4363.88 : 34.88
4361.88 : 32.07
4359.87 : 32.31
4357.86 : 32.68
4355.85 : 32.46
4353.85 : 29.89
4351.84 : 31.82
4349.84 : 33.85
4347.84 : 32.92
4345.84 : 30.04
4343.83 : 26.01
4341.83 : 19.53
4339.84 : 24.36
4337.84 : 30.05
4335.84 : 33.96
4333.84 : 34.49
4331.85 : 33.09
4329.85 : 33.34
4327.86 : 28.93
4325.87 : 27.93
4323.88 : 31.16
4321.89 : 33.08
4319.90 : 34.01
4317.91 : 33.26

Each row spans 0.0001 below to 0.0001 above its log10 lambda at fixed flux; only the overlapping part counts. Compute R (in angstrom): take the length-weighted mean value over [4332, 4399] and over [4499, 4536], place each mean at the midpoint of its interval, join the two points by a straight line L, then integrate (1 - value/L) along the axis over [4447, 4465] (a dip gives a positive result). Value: 0.43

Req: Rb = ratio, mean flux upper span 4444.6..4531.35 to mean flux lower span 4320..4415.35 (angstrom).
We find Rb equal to 1.06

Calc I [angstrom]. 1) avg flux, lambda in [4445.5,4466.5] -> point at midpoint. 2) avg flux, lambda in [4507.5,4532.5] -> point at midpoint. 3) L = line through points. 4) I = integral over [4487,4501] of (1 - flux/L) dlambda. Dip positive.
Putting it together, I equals 0.0 angstrom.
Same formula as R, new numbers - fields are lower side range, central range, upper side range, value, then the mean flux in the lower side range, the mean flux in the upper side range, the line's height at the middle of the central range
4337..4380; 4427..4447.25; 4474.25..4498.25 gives -0.32 angstrom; 31.2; 34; 32.9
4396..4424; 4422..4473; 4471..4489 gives 0.54 angstrom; 32.7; 34.1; 33.4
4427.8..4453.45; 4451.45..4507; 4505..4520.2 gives 1.64 angstrom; 33.5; 35.4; 34.5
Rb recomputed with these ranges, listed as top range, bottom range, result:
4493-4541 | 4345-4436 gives 1.05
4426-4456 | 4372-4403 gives 1.04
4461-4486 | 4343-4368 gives 1.04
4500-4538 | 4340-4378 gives 1.10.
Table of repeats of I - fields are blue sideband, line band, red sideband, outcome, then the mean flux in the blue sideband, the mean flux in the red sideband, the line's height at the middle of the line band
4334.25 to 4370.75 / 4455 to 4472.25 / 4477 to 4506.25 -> 0.61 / 31.2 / 34.1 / 33.5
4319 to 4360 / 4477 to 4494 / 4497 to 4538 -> -0.13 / 30.7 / 34.3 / 33.7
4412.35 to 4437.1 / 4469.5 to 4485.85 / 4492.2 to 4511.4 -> 0.28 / 33.5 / 34.8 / 34.4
